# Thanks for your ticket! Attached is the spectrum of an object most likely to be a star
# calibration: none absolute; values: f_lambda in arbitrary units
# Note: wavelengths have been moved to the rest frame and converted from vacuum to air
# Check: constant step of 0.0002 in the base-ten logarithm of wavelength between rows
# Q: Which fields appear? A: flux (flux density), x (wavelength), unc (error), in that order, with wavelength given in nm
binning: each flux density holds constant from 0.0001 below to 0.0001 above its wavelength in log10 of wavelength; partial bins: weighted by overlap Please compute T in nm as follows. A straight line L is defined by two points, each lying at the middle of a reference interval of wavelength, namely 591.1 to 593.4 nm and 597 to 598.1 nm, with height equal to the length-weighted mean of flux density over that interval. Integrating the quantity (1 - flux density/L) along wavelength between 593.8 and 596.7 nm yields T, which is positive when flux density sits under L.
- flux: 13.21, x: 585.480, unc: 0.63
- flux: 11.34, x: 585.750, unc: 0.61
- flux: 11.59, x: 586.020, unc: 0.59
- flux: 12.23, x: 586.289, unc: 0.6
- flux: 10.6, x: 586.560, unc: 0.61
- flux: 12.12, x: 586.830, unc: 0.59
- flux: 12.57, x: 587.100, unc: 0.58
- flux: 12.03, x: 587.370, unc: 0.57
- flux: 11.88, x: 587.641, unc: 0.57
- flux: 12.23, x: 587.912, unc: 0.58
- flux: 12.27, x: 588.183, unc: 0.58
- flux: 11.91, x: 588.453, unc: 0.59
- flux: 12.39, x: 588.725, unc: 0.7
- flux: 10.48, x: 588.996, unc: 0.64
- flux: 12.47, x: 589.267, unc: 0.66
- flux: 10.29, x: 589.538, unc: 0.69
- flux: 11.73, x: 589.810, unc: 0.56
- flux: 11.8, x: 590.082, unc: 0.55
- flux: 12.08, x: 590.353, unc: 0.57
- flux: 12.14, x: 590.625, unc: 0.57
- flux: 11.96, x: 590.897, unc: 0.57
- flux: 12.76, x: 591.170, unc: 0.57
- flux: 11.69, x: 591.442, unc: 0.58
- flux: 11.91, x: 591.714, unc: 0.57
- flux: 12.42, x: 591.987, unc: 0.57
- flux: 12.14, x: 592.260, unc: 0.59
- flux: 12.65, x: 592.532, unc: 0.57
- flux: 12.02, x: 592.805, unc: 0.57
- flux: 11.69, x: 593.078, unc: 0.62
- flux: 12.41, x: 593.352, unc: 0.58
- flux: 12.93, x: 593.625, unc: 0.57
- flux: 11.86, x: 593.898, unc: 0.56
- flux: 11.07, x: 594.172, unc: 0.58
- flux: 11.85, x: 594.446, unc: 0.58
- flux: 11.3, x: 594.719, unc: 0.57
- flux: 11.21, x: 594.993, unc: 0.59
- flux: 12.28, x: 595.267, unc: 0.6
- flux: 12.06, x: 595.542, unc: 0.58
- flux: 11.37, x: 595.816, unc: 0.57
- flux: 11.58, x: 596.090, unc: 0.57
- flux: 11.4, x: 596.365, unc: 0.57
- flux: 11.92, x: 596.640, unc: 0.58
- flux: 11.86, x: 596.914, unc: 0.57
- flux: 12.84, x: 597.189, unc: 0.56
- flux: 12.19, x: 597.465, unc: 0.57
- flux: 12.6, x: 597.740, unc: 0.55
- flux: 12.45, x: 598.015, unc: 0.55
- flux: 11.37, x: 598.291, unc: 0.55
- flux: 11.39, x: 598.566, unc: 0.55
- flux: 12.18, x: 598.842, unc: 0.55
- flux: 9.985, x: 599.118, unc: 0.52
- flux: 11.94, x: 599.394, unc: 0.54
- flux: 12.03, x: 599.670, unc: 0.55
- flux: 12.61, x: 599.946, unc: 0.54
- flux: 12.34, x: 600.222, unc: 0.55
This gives 0.17 nm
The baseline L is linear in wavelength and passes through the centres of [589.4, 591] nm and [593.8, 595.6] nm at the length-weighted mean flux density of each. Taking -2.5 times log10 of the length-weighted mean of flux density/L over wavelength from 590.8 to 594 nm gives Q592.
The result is -0.05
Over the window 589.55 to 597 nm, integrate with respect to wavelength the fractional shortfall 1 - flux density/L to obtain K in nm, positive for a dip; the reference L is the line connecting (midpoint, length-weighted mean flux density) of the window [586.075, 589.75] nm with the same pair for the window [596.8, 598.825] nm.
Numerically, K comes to 0.04 nm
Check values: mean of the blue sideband 11.8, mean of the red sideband 12.1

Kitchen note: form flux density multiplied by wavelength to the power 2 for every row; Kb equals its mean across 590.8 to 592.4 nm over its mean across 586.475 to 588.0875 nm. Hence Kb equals 1.03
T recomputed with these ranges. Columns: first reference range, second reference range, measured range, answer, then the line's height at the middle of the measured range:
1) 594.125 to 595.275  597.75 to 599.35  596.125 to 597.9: -0.085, 11.6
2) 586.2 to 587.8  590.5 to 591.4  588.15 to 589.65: 0.054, 12.1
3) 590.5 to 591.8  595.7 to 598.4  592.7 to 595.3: 0.042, 12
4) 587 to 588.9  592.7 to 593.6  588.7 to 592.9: 0.076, 12.1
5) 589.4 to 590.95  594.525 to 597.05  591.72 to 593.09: -0.063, 11.7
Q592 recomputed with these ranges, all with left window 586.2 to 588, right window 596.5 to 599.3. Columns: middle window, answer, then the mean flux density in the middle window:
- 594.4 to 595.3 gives 0.029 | 11.6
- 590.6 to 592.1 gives -0.021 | 12.1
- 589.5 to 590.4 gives 0.034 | 11.5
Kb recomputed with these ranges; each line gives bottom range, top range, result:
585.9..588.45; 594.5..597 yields 1.01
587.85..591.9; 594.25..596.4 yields 1.00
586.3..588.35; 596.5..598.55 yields 1.05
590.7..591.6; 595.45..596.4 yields 0.97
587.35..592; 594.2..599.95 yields 1.02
